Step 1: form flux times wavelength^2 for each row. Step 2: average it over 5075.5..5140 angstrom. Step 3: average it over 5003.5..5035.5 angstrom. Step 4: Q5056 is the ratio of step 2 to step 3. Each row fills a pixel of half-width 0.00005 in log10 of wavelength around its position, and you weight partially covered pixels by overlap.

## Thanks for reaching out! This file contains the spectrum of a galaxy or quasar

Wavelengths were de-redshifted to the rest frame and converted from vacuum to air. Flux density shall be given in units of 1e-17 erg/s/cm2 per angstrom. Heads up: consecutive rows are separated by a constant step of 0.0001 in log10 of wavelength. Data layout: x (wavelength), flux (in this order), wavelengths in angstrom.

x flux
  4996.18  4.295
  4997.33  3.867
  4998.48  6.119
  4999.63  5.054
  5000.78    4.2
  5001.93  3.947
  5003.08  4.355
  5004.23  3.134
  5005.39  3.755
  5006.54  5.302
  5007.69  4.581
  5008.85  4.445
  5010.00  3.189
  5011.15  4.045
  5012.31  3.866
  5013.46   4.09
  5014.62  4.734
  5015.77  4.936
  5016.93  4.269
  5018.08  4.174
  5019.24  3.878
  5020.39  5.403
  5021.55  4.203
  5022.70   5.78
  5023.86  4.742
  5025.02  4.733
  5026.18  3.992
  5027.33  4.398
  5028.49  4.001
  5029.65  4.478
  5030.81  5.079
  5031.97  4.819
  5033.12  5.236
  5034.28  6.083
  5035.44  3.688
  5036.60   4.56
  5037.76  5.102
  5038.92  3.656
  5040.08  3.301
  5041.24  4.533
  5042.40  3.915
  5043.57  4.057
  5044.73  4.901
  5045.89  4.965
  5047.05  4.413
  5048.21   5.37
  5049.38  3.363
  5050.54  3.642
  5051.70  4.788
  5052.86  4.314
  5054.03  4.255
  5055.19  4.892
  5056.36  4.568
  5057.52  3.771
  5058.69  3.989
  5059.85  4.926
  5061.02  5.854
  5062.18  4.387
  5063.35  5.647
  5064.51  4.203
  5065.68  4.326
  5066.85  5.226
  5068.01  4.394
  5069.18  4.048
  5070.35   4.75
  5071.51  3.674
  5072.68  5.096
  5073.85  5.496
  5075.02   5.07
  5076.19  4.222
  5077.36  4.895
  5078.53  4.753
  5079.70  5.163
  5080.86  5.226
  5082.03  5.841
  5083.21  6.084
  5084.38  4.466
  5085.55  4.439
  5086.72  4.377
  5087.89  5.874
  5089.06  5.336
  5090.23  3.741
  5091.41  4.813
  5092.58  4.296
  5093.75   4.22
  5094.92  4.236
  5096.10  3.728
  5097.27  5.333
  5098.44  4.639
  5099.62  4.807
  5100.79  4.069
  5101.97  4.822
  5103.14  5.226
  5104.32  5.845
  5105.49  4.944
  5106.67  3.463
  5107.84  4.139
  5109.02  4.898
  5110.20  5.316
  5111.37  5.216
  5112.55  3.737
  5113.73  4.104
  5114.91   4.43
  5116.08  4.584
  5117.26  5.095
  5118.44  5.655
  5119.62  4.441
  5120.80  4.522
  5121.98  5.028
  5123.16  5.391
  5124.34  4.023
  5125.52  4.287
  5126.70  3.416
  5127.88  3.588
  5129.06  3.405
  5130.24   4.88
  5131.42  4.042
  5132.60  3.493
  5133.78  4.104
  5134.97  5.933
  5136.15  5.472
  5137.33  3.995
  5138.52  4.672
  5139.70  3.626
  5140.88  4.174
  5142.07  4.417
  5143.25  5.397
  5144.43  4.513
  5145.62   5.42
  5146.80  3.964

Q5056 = 1.1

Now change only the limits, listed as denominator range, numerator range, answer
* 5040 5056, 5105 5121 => 1.08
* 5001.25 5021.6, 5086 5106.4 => 1.15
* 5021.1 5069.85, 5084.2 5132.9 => 1.03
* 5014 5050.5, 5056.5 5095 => 1.07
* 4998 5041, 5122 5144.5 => 1.02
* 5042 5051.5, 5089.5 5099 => 1.03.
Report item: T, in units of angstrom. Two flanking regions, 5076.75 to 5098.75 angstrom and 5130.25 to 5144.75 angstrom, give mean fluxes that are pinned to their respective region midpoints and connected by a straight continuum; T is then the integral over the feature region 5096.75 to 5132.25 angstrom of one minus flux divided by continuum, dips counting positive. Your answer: 0.6 angstrom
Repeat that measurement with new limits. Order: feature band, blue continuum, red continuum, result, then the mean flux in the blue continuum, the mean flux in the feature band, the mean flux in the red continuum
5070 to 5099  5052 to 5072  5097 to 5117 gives -1.1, 4.55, 4.79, 4.68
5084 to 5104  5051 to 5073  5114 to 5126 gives 0.1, 4.57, 4.63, 4.73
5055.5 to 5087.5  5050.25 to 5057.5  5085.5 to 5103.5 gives -2.1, 4.39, 4.78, 4.62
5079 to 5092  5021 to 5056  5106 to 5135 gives -1.7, 4.51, 5.03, 4.42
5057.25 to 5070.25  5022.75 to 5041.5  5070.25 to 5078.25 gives 0.2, 4.56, 4.64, 4.74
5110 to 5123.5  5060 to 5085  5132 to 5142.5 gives -0.6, 4.9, 4.77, 4.43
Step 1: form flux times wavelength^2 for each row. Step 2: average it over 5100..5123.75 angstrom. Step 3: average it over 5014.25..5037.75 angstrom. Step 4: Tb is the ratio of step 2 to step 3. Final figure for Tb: 1.05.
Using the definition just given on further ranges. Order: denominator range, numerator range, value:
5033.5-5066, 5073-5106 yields 1.10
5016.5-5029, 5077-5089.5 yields 1.17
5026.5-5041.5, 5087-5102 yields 1.04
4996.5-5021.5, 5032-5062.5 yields 1.05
